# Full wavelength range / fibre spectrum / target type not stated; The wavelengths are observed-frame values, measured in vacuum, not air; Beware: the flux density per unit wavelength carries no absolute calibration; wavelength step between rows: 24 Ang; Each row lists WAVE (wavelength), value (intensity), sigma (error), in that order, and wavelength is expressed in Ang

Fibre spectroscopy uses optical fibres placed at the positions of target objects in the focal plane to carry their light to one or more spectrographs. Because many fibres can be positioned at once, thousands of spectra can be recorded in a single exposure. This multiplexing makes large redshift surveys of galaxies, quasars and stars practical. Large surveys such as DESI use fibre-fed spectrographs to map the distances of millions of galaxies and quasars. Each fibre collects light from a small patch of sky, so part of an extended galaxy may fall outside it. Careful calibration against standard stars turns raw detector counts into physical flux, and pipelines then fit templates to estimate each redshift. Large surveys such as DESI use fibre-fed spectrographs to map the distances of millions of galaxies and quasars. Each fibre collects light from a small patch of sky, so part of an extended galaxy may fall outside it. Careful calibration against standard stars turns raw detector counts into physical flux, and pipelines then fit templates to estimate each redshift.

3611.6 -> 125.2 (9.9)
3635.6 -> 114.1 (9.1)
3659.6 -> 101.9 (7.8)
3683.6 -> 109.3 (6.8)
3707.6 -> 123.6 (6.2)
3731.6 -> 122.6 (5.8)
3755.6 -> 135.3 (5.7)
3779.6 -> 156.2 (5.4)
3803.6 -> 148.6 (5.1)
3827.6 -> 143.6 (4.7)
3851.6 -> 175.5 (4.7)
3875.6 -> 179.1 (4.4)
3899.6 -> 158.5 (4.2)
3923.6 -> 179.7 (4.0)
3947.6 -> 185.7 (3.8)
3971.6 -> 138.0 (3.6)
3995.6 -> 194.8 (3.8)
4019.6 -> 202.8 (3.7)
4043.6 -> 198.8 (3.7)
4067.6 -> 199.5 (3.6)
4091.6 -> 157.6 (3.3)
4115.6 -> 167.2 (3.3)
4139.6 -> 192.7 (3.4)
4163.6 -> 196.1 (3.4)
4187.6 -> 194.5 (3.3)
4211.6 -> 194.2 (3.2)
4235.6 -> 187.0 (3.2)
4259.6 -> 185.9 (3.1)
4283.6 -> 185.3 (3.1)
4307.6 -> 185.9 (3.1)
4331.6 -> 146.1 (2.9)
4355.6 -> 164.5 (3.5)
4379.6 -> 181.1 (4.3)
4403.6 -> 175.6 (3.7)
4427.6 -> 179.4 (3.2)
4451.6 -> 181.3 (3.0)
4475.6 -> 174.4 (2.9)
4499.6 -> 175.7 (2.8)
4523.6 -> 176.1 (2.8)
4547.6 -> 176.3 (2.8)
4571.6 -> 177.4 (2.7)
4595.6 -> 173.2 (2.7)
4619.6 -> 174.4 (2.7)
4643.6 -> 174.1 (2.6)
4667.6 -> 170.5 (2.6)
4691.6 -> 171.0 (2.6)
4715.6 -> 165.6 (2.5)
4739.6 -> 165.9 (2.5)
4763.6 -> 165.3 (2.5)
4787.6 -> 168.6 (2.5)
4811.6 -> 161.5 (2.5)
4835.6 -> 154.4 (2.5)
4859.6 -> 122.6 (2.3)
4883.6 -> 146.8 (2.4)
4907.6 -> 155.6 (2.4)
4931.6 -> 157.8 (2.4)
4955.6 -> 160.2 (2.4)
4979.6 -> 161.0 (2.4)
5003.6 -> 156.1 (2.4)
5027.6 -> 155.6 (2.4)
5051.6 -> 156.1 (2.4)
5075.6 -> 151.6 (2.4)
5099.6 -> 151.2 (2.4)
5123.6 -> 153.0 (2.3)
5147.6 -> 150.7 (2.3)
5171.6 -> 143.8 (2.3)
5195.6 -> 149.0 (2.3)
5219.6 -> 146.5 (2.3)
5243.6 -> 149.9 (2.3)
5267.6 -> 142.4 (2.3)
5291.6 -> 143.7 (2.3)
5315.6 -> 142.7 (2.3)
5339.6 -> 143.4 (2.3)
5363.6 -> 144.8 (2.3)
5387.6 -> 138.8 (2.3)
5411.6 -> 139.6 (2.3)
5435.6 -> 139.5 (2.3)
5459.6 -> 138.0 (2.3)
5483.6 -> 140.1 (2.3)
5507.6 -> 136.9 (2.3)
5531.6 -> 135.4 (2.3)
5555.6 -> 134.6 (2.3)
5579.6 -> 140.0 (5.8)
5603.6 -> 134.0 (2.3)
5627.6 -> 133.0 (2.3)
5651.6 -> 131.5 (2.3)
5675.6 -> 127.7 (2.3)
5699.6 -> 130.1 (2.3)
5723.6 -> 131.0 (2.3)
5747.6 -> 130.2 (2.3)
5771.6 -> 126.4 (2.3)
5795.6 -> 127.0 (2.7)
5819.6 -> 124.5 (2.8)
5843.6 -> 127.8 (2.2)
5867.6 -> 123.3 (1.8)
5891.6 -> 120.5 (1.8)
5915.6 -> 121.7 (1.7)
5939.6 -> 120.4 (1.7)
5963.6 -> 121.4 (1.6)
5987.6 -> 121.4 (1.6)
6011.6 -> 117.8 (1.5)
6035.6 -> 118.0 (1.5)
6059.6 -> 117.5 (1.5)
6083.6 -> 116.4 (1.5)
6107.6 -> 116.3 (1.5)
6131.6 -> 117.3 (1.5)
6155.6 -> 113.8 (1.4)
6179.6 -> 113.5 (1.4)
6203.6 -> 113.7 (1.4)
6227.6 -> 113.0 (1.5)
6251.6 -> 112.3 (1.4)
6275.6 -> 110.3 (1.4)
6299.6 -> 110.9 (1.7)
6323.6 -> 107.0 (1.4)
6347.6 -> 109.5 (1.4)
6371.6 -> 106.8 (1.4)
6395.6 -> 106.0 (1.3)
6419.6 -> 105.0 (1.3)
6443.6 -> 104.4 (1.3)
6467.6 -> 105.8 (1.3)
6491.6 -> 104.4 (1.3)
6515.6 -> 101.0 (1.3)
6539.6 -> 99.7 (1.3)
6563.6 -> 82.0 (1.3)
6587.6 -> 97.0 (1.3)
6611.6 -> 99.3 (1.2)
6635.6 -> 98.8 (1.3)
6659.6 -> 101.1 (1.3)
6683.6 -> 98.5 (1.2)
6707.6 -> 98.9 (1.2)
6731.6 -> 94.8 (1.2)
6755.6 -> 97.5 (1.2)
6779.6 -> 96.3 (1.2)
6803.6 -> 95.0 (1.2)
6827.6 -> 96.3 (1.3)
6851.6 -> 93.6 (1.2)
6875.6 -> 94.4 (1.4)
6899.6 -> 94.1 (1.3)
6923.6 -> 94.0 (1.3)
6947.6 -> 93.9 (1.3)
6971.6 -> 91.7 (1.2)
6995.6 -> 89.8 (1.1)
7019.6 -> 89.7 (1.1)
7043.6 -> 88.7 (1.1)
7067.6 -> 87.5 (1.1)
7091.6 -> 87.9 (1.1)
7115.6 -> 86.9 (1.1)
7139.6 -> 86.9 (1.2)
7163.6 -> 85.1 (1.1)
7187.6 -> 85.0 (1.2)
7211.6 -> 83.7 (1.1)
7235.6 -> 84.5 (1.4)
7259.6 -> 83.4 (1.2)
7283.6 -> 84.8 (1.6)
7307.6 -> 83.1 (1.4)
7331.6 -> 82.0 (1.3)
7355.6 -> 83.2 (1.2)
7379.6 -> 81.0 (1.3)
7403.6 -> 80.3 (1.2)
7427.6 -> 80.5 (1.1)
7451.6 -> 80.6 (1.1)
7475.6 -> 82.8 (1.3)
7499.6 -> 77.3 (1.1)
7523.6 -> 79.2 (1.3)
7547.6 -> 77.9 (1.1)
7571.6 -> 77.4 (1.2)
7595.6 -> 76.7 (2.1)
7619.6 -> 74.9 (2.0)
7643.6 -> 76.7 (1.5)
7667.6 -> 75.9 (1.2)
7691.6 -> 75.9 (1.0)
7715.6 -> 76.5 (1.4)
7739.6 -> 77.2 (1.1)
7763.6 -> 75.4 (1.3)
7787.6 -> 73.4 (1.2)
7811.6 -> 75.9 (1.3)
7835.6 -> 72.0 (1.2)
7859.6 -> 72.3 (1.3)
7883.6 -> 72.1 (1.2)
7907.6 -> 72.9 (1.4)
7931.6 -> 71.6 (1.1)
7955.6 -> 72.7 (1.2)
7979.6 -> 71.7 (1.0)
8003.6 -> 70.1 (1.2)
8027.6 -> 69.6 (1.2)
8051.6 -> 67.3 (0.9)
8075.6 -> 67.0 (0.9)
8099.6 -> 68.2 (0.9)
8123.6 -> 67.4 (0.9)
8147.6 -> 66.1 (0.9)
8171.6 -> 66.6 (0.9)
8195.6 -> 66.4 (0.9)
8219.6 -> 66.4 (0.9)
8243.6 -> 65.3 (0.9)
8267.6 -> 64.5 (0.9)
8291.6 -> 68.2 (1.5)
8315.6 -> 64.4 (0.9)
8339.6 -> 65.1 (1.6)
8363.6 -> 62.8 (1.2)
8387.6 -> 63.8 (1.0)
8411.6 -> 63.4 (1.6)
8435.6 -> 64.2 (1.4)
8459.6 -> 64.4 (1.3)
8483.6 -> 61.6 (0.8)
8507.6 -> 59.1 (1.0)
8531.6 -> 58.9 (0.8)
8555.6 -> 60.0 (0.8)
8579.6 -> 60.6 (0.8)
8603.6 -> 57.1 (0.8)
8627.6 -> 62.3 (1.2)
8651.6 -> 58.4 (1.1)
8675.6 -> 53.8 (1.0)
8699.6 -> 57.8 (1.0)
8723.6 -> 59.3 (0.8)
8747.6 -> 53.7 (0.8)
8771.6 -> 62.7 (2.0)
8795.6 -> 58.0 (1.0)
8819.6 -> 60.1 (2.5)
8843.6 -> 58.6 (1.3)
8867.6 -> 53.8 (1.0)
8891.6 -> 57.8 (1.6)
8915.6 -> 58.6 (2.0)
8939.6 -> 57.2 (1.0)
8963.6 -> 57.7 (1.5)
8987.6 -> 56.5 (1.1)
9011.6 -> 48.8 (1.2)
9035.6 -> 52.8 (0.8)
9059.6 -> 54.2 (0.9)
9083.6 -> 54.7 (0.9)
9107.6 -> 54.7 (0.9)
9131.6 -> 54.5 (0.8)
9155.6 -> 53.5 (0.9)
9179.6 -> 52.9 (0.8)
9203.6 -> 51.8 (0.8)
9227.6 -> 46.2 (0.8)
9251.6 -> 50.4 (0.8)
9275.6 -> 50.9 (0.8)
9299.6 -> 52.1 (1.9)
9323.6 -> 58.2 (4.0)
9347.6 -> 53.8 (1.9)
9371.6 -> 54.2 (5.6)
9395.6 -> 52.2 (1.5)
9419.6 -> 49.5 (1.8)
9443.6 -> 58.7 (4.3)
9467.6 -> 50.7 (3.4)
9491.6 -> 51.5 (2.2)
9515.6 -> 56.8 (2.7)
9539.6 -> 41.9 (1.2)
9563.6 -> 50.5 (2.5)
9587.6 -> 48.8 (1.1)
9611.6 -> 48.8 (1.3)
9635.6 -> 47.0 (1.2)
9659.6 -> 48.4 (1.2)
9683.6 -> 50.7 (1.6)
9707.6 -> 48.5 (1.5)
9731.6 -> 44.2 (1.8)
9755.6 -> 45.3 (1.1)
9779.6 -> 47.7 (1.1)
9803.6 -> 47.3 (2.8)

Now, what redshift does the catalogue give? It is 0.00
